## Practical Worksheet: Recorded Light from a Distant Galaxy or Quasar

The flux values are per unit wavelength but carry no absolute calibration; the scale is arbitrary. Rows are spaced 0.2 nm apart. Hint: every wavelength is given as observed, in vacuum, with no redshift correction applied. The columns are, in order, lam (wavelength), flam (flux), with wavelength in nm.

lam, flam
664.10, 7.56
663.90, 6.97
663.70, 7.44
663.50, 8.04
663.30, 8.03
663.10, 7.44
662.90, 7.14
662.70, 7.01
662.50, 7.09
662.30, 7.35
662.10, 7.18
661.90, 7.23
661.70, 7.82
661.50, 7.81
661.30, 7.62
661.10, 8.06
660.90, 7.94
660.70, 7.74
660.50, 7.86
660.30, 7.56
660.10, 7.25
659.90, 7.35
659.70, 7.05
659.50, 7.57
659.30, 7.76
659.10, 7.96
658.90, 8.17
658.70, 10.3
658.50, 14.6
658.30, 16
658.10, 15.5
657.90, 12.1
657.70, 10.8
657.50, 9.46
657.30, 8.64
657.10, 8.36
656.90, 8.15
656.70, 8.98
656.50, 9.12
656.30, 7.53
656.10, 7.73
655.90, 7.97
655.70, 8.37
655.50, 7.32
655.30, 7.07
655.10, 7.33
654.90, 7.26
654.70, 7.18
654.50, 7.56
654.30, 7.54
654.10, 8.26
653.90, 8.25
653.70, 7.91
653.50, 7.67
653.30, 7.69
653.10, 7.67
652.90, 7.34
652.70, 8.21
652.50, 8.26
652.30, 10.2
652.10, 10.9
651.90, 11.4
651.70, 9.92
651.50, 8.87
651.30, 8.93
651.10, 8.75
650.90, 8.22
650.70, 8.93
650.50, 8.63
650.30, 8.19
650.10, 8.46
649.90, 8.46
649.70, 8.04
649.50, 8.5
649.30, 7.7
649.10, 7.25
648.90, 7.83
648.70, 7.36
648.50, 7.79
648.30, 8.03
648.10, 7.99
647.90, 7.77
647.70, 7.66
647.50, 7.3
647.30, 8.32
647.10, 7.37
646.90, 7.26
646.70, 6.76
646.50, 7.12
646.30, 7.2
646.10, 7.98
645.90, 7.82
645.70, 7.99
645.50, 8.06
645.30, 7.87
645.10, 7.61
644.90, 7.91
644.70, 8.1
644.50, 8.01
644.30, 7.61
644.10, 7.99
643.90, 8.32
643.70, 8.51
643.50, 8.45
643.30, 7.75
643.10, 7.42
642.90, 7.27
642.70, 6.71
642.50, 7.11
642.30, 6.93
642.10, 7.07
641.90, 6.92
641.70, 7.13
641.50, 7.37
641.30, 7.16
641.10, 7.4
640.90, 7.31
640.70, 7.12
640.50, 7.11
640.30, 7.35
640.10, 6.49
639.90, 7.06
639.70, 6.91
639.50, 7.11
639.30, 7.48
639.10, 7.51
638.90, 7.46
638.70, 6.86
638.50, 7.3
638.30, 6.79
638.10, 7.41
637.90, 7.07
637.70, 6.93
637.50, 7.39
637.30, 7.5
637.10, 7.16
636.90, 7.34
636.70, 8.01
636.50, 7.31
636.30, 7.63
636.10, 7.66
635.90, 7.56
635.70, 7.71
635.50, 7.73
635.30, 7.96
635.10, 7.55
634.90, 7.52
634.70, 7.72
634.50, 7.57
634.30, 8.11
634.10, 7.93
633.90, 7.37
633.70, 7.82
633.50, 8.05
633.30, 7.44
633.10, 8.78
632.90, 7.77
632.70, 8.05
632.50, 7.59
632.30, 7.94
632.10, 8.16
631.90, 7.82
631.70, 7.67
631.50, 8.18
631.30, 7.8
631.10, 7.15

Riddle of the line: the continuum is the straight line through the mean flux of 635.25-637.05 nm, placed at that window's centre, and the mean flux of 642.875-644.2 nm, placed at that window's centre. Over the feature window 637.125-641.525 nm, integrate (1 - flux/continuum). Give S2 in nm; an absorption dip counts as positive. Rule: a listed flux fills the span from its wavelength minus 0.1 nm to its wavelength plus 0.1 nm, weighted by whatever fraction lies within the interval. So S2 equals 0.34 nm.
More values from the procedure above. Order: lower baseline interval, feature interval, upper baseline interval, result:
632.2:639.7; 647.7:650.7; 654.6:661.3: 0.11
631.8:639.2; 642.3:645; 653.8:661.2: 0.09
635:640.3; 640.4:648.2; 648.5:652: 0.40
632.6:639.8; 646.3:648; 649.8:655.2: 0.15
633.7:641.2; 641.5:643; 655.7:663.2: 0.12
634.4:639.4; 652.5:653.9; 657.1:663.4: 0.09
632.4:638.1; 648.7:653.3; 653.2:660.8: -0.11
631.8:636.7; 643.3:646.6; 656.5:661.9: 0.18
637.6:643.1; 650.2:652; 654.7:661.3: -0.20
